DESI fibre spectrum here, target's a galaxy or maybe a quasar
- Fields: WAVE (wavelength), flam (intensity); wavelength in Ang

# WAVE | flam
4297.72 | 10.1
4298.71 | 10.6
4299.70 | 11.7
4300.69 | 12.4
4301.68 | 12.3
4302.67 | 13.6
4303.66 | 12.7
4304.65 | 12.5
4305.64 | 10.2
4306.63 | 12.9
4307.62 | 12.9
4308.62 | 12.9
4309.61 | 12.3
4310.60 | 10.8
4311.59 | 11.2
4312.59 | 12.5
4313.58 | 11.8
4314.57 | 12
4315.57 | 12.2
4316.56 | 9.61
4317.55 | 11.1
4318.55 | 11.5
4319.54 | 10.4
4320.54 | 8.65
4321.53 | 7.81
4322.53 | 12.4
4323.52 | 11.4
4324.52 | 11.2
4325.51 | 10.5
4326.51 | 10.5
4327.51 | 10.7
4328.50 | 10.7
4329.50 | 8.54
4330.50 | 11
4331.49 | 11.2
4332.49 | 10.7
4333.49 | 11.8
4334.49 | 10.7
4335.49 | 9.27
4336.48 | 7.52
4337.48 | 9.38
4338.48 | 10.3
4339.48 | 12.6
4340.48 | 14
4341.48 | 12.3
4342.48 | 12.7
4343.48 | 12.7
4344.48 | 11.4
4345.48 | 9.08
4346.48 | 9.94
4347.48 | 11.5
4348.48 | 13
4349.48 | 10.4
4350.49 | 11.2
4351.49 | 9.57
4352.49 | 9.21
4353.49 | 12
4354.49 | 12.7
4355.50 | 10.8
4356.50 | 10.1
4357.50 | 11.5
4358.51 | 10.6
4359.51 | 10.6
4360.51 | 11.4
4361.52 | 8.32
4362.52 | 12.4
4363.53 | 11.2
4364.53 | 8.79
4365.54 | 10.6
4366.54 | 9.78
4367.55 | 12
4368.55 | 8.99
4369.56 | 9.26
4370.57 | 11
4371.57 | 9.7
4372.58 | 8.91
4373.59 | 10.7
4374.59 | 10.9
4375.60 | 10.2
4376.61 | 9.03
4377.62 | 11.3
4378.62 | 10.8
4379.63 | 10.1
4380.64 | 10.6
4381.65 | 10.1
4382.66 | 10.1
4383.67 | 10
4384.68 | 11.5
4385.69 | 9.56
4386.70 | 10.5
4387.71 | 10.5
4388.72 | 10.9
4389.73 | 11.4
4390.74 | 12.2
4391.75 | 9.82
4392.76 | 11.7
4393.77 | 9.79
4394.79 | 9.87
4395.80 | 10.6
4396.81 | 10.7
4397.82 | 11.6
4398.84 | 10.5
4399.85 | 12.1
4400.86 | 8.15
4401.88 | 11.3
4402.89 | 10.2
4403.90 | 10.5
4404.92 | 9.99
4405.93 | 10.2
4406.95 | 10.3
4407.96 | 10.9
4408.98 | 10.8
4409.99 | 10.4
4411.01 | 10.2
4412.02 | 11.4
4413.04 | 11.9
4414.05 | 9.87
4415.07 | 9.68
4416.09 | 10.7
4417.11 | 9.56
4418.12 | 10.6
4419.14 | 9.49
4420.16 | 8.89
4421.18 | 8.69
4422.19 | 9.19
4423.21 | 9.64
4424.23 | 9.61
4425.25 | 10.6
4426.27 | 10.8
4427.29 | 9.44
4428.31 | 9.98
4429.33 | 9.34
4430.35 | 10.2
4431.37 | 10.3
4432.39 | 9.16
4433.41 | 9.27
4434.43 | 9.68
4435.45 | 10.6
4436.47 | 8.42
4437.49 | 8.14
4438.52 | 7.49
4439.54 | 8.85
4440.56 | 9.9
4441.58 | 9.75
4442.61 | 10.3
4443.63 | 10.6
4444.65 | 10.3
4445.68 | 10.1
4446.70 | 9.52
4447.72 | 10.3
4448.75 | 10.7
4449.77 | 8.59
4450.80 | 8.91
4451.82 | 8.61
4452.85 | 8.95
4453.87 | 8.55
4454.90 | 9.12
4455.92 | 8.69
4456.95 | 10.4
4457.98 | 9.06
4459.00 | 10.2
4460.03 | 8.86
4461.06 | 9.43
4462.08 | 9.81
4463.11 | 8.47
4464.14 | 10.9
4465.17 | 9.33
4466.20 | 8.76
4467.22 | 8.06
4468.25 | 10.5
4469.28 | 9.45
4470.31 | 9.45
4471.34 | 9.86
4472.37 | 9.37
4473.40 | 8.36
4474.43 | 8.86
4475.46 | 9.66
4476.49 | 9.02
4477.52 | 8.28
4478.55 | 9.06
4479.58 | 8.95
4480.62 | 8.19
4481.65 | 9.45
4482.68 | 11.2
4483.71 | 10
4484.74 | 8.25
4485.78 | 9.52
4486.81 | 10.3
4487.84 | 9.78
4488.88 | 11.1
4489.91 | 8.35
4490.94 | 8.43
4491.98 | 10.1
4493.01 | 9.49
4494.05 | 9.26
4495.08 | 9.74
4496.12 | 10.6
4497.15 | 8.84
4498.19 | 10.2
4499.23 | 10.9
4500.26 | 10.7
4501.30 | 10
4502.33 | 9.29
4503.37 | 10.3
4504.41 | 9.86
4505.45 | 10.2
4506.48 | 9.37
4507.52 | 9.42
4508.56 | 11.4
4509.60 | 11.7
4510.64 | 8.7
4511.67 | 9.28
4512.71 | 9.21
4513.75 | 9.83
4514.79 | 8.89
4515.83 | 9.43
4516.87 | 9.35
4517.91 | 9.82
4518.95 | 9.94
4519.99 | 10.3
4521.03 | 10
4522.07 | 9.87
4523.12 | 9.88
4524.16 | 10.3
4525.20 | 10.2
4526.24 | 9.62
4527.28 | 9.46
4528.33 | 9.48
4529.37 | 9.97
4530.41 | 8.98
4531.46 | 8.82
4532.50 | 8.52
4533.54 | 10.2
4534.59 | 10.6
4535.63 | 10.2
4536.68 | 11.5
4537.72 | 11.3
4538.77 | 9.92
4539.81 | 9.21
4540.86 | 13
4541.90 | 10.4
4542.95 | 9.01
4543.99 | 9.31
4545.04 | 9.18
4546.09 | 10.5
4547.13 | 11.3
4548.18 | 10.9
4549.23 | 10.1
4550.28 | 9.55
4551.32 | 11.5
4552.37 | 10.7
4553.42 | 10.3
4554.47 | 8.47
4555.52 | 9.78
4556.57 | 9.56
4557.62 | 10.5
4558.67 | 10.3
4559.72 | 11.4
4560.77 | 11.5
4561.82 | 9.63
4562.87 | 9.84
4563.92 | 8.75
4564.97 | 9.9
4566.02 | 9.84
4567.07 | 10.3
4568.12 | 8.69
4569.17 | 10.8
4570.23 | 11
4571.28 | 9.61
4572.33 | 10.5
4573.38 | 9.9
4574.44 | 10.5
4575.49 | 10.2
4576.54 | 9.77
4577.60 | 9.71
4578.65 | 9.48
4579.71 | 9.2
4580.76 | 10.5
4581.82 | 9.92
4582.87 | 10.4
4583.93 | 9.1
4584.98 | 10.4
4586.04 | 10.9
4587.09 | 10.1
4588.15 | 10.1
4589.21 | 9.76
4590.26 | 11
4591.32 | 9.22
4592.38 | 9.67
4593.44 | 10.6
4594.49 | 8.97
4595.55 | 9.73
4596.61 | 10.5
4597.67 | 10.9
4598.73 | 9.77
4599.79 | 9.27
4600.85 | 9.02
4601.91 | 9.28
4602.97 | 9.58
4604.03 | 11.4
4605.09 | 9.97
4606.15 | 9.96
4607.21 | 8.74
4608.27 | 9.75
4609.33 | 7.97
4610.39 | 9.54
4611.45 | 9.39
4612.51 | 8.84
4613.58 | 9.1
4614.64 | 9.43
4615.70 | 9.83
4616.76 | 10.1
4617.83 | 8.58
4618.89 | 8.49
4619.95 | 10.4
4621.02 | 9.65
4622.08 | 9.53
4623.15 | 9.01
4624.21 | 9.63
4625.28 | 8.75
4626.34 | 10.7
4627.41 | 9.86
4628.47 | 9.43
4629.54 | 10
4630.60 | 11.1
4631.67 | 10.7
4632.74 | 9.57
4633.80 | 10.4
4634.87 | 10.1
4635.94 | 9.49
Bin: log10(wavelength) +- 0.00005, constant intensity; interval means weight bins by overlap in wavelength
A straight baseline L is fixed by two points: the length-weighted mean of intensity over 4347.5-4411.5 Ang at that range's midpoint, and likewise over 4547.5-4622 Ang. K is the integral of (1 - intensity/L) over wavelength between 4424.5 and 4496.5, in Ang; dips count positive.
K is 5.7 Ang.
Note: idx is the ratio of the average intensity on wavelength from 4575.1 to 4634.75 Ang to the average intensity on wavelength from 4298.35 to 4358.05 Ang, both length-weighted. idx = 0.87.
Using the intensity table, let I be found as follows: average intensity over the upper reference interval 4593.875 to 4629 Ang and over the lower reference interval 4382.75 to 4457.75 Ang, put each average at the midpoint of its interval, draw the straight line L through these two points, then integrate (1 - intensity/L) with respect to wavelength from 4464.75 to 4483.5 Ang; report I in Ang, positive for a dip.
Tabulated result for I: 1.2 Ang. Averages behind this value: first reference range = 10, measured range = 9.23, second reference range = 9.55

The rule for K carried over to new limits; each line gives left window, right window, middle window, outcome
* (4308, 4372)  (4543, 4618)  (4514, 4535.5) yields 0.9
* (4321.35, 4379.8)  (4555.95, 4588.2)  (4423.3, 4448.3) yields 1.8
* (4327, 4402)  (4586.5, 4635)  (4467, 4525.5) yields 2.9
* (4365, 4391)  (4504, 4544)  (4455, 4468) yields 1.0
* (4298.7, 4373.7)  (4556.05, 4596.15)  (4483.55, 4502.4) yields 1.1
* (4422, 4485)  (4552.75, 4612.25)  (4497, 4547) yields -1.3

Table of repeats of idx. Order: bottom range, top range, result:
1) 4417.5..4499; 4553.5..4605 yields 1.05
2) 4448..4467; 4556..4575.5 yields 1.09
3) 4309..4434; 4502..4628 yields 0.94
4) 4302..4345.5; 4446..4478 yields 0.83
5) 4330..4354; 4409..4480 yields 0.87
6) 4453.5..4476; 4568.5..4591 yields 1.08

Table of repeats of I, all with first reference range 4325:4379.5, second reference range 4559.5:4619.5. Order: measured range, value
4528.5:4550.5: -0.26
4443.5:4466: 1.77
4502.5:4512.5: 0.14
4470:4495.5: 2.10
